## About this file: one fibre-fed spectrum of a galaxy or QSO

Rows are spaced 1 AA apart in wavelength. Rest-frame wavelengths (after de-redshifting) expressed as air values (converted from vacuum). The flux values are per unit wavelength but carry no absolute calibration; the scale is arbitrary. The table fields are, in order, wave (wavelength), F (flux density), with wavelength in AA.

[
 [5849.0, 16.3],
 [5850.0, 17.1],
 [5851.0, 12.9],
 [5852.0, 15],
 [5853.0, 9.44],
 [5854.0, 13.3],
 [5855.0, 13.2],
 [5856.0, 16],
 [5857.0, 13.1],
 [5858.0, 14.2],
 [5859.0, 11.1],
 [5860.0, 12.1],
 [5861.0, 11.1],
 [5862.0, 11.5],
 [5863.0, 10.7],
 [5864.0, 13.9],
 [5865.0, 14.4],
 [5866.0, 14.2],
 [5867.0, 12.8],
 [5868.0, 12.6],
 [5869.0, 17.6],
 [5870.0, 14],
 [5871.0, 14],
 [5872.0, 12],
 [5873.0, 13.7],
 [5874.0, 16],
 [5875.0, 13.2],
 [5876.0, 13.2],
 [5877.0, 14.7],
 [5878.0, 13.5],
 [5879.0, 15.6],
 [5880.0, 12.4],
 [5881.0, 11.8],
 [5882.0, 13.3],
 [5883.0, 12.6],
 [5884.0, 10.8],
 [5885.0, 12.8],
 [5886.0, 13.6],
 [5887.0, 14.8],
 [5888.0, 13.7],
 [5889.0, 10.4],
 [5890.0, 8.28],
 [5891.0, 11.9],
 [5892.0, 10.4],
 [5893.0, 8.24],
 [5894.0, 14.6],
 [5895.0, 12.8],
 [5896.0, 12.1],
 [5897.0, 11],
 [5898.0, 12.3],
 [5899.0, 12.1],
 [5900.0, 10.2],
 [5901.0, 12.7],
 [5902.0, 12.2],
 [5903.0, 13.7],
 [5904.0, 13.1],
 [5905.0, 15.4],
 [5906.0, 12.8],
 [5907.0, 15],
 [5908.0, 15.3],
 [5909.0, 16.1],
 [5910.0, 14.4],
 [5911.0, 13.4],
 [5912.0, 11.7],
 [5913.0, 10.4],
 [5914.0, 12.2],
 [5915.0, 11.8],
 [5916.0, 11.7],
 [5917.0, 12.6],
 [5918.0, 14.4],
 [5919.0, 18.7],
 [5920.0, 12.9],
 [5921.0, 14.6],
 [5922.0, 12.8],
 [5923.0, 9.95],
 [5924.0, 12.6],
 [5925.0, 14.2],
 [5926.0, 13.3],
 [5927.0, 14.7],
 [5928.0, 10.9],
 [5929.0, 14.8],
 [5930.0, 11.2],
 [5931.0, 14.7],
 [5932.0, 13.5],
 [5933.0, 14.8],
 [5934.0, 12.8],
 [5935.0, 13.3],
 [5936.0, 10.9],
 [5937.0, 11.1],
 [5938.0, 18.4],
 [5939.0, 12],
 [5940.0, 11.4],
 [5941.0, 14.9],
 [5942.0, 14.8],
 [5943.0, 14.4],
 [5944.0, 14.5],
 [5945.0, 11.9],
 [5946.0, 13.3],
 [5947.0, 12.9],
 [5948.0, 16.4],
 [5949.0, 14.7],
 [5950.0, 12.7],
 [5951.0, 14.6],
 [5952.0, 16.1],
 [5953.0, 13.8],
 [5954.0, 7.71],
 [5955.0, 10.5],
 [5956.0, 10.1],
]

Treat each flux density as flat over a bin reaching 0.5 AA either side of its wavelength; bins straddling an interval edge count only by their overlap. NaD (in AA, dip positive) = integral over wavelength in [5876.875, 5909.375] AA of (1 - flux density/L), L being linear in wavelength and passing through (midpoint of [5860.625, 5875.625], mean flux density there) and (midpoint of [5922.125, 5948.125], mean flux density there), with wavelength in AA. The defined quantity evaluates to 1.72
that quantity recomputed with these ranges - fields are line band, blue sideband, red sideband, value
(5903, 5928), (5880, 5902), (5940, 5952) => -1.1 AA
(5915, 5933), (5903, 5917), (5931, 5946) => 0.0 AA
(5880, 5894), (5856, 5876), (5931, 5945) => 1.6 AA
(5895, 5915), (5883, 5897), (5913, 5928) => -0.7 AA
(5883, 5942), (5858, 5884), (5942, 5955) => 2.2 AA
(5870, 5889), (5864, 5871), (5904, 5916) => 0.9 AA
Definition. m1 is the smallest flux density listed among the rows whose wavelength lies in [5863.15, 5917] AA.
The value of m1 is 8.24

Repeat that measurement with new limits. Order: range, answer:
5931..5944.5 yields 10.9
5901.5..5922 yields 10.4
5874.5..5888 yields 10.8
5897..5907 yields 10.2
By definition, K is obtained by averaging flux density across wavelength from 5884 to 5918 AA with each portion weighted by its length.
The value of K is 12.5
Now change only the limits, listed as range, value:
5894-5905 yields 12.5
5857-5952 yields 13.1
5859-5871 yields 13.1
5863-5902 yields 12.8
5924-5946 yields 13.4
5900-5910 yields 13.9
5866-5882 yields 13.8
